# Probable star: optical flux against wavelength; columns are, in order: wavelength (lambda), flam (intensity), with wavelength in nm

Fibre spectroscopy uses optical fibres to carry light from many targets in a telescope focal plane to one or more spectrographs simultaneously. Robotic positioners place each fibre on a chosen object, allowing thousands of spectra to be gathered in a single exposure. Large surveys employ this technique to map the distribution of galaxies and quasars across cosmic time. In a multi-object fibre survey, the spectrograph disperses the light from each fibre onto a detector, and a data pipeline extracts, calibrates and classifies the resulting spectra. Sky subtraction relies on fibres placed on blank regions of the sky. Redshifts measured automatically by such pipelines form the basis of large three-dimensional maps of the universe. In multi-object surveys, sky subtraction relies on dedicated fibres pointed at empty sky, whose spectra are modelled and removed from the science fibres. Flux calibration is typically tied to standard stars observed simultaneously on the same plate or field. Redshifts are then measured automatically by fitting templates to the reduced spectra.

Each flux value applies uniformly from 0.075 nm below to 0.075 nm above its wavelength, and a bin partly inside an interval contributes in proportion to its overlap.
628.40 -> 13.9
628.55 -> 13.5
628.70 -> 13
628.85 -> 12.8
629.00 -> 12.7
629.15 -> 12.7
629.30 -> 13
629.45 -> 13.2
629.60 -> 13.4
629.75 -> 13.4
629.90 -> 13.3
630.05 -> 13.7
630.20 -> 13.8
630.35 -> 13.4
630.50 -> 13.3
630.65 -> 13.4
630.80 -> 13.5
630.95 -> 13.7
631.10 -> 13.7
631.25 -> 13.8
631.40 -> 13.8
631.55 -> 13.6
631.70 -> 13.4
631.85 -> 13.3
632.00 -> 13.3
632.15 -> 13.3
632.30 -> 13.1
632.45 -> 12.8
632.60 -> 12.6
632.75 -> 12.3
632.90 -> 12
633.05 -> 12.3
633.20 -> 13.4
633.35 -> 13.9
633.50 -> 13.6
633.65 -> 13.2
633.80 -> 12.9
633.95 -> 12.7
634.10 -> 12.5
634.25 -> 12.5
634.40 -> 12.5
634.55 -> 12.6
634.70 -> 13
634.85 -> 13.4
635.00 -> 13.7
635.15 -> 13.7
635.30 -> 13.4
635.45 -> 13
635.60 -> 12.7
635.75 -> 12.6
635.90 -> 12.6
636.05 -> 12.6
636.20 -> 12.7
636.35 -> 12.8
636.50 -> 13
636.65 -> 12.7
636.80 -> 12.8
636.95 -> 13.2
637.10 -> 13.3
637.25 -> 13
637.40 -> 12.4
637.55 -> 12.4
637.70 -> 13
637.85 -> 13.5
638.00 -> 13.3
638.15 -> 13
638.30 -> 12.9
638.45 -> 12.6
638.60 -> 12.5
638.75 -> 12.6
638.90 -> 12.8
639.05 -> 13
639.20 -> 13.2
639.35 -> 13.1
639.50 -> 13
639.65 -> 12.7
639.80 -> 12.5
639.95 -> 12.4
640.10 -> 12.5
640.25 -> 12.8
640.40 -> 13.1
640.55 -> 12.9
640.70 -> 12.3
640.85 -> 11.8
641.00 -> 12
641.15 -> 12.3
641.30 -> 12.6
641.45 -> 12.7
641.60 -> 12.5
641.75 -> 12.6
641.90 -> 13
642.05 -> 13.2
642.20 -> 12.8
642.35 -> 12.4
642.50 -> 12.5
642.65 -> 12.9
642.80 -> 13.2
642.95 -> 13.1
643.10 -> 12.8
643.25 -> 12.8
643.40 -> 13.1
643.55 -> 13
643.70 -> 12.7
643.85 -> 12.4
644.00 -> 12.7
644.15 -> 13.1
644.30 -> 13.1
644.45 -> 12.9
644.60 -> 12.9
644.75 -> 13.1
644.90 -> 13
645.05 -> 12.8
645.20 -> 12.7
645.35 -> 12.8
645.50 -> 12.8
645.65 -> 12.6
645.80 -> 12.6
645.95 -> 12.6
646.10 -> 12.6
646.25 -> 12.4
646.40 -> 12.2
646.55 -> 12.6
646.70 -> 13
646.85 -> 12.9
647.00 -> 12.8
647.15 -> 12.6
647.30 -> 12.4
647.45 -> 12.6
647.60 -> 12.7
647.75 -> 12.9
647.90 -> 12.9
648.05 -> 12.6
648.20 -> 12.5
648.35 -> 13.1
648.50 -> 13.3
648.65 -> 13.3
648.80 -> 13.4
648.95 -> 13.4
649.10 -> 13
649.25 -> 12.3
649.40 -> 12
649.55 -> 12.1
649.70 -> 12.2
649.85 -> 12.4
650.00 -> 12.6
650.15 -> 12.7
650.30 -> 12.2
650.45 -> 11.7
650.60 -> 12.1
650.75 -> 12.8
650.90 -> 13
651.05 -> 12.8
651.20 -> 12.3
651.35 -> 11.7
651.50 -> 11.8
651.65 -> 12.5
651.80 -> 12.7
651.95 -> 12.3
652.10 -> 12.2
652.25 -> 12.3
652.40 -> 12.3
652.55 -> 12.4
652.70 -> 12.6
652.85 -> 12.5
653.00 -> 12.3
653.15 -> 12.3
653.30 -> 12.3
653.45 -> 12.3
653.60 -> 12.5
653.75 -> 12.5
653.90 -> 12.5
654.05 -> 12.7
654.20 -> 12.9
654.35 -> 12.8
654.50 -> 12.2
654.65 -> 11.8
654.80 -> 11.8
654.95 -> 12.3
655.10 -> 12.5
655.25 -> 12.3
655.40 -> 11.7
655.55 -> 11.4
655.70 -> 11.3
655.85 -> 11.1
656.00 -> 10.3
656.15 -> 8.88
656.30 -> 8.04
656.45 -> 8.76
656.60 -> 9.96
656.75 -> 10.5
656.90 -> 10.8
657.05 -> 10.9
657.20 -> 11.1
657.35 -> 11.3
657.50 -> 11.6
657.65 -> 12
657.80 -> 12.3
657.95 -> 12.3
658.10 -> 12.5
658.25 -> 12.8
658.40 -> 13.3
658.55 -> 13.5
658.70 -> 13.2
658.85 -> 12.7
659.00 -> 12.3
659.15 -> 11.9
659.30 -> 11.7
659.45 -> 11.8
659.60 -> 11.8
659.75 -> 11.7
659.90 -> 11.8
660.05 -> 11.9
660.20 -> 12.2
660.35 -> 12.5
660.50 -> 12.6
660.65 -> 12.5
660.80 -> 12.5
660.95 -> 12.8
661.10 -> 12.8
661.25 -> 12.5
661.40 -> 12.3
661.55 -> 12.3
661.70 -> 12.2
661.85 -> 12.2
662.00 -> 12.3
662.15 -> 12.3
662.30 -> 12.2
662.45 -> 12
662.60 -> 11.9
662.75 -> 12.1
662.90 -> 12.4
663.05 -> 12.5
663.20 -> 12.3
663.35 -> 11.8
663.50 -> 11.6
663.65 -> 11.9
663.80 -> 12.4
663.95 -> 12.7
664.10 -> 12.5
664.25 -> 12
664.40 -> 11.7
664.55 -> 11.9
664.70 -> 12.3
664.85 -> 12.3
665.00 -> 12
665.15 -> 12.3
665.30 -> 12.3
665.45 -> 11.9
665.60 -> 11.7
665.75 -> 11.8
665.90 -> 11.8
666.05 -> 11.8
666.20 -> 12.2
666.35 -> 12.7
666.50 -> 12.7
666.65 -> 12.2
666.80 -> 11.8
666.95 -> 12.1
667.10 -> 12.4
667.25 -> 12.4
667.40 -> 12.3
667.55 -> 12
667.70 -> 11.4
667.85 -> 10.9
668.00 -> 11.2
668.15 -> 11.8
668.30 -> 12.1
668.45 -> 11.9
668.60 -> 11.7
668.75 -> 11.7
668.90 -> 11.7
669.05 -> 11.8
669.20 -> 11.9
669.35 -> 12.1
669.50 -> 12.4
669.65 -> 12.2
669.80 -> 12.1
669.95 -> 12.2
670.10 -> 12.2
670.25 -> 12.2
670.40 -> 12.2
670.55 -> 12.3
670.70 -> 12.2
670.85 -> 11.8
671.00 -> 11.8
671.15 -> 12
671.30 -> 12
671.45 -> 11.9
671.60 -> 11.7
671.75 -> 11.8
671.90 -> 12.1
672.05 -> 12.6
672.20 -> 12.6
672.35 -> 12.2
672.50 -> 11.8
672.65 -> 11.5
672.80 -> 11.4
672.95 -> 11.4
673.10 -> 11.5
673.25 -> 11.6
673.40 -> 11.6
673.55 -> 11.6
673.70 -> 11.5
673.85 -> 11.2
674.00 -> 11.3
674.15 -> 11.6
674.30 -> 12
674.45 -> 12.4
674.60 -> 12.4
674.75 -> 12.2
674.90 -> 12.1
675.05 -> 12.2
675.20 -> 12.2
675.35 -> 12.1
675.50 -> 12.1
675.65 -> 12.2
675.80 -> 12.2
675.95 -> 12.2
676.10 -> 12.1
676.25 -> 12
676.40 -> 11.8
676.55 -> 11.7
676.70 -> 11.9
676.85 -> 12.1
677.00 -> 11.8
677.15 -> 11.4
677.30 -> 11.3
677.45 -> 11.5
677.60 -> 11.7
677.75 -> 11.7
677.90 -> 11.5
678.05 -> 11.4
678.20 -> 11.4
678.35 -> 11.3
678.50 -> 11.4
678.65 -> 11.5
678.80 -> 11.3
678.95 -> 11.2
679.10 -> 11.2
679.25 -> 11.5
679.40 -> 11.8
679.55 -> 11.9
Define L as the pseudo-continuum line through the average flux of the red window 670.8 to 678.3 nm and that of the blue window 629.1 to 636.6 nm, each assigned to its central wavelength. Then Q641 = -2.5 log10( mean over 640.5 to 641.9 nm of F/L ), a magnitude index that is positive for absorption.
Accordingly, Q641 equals 0.04 mag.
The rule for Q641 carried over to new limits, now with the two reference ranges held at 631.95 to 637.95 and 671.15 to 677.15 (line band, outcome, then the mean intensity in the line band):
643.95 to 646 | -0.015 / 12.8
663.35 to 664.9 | 0.005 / 12.1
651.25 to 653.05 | 0.016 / 12.3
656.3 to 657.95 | 0.140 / 10.9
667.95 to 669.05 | 0.028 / 11.7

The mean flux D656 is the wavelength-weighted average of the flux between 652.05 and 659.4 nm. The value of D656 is 11.8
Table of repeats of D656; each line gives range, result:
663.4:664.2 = 12.2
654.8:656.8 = 10.7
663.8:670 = 12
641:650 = 12.7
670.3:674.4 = 11.8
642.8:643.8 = 12.9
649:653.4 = 12.4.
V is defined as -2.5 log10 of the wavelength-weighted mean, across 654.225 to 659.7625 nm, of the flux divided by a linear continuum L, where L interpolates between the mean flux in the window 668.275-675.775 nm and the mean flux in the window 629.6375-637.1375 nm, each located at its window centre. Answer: 0.072 mag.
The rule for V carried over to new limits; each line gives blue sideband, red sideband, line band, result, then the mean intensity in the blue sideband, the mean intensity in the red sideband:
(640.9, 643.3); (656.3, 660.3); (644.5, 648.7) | -0.028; 12.7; 11.7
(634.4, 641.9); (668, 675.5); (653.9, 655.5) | 0.007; 12.8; 11.9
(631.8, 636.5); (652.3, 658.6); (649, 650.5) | -0.024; 12.9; 11.8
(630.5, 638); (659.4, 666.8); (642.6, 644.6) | -0.012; 13.1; 12.2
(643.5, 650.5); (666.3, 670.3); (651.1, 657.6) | 0.068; 12.7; 12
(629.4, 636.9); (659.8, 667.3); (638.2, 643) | 0.016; 13.1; 12.2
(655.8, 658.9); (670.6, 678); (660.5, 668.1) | -0.055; 11.3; 11.9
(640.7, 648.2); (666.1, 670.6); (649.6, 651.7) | 0.017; 12.7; 12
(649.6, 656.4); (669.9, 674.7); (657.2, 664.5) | -0.023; 12.1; 11.9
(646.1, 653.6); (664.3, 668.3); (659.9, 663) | -0.014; 12.5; 12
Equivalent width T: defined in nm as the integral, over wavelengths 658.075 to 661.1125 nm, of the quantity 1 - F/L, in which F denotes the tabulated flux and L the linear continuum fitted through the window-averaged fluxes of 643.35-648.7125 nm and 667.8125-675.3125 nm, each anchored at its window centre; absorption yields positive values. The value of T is -0.02 nm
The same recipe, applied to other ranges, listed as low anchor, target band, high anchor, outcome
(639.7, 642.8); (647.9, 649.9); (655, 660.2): -0.106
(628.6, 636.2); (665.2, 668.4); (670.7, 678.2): 0.027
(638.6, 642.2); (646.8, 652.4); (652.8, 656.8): -0.277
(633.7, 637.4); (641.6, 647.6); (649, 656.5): -0.157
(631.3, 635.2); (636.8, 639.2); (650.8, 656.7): -0.024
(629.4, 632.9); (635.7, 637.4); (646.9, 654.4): 0.036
